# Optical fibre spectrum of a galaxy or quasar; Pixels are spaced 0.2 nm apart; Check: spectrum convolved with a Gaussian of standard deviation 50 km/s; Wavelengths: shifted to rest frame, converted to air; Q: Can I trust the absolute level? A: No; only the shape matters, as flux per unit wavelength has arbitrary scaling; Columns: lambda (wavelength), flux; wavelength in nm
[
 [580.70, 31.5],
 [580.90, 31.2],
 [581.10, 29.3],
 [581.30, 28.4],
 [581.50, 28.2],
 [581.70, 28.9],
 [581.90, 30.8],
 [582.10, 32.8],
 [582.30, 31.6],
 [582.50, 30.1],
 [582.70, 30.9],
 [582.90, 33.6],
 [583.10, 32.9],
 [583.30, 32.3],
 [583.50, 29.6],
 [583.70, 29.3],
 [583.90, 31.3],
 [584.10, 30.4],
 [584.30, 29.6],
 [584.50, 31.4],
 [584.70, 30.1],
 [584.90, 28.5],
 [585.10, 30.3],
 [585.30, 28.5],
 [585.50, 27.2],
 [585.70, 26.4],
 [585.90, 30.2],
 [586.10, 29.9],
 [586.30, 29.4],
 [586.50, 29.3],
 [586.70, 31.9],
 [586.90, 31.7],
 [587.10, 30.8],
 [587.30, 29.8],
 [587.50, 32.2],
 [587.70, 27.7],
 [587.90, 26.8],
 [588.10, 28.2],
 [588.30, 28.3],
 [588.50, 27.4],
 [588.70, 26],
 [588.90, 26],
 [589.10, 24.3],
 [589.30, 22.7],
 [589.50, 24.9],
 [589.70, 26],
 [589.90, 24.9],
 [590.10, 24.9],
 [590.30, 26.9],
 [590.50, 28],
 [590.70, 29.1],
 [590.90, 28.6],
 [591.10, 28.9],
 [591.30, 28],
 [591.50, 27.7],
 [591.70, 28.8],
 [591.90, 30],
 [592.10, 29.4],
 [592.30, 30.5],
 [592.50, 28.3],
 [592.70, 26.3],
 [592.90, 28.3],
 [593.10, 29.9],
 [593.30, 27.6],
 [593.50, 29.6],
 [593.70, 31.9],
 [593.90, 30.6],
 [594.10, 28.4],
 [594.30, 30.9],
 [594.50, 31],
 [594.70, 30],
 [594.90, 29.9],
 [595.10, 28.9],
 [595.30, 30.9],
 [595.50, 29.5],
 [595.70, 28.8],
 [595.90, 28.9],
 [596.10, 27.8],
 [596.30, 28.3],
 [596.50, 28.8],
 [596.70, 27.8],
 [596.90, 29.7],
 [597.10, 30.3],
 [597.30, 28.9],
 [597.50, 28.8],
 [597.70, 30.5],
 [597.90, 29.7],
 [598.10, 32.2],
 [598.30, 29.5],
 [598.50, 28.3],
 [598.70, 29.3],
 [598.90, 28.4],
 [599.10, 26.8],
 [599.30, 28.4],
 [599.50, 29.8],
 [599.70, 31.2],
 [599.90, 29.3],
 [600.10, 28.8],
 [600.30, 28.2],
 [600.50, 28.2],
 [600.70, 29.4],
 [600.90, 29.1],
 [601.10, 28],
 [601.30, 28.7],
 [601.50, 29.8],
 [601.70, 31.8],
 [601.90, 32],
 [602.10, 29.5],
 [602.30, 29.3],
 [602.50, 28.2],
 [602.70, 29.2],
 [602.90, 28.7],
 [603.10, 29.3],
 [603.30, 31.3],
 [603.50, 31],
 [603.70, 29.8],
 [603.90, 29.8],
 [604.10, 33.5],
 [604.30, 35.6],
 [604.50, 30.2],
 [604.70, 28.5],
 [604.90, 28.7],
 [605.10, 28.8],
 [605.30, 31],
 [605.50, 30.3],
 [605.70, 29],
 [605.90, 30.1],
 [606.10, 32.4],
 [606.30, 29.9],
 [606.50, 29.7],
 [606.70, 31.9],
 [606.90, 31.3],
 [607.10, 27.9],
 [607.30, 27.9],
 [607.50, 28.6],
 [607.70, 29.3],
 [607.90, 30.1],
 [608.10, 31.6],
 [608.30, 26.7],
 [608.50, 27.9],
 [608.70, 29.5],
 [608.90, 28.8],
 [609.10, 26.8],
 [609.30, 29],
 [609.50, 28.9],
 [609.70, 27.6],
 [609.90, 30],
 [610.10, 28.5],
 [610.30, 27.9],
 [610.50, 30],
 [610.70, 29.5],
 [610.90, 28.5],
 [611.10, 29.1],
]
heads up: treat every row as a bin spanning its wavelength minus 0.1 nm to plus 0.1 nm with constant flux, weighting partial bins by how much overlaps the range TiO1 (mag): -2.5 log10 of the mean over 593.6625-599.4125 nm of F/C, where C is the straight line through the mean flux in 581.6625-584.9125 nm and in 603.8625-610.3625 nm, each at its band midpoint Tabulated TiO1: 0.03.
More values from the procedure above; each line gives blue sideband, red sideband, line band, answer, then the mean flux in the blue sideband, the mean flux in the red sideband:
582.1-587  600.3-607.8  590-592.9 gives 0.07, 30.3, 29.9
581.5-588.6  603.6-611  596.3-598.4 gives 0.01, 30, 29.6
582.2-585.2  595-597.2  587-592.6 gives 0.09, 30.8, 29.1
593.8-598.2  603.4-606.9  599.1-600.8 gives 0.04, 29.6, 30.6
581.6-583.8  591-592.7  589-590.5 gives 0.17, 31.2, 28.8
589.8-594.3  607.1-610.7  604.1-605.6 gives -0.07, 28.5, 28.8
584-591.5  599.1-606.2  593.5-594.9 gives -0.05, 28.2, 29.9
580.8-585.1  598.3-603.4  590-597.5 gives 0.03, 30.5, 29.2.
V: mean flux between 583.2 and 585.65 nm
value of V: 29.8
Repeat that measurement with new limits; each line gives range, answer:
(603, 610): 29.8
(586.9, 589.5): 27.6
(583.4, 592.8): 28.4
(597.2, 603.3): 29.3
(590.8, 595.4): 29.3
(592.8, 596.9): 29.4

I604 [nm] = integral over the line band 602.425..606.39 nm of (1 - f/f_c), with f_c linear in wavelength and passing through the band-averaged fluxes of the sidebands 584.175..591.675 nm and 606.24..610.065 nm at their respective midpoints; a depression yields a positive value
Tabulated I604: -0.184 nm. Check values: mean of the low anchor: 28.2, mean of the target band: 30.3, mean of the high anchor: 29.1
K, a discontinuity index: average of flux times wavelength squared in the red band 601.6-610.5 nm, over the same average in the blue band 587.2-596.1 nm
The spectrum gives 1.1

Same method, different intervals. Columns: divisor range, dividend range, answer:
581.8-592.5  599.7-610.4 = 1.08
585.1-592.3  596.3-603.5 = 1.09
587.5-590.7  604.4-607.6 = 1.19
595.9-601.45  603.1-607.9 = 1.07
